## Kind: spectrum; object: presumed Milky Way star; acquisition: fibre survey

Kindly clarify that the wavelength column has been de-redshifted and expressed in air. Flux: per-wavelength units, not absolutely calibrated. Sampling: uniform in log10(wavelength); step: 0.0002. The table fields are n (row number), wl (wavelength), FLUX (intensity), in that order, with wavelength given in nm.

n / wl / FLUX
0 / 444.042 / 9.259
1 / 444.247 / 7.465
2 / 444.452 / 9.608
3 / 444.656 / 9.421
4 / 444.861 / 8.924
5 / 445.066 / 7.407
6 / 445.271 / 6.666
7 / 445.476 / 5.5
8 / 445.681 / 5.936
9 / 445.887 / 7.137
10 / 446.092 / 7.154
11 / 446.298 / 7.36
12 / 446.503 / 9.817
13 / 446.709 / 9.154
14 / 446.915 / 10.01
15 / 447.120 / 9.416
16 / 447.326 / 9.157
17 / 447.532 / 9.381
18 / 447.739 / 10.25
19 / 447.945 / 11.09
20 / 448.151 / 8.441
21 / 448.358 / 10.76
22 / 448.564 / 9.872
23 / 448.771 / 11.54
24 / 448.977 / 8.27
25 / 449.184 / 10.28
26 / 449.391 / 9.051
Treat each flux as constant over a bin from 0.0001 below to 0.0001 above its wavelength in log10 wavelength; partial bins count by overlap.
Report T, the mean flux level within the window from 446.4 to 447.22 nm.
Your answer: 9.61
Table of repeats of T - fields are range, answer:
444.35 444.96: 9.33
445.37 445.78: 5.73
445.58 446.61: 7.49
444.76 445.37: 7.67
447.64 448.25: 9.94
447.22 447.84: 9.58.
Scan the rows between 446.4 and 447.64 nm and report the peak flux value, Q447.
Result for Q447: 10.01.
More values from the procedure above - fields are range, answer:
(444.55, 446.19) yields 9.421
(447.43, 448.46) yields 11.09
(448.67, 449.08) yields 11.54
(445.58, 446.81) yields 9.817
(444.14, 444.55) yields 9.608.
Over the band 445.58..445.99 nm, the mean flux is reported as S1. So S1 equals 6.53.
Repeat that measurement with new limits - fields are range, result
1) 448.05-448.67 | 9.7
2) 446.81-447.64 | 9.49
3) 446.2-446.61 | 8.61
